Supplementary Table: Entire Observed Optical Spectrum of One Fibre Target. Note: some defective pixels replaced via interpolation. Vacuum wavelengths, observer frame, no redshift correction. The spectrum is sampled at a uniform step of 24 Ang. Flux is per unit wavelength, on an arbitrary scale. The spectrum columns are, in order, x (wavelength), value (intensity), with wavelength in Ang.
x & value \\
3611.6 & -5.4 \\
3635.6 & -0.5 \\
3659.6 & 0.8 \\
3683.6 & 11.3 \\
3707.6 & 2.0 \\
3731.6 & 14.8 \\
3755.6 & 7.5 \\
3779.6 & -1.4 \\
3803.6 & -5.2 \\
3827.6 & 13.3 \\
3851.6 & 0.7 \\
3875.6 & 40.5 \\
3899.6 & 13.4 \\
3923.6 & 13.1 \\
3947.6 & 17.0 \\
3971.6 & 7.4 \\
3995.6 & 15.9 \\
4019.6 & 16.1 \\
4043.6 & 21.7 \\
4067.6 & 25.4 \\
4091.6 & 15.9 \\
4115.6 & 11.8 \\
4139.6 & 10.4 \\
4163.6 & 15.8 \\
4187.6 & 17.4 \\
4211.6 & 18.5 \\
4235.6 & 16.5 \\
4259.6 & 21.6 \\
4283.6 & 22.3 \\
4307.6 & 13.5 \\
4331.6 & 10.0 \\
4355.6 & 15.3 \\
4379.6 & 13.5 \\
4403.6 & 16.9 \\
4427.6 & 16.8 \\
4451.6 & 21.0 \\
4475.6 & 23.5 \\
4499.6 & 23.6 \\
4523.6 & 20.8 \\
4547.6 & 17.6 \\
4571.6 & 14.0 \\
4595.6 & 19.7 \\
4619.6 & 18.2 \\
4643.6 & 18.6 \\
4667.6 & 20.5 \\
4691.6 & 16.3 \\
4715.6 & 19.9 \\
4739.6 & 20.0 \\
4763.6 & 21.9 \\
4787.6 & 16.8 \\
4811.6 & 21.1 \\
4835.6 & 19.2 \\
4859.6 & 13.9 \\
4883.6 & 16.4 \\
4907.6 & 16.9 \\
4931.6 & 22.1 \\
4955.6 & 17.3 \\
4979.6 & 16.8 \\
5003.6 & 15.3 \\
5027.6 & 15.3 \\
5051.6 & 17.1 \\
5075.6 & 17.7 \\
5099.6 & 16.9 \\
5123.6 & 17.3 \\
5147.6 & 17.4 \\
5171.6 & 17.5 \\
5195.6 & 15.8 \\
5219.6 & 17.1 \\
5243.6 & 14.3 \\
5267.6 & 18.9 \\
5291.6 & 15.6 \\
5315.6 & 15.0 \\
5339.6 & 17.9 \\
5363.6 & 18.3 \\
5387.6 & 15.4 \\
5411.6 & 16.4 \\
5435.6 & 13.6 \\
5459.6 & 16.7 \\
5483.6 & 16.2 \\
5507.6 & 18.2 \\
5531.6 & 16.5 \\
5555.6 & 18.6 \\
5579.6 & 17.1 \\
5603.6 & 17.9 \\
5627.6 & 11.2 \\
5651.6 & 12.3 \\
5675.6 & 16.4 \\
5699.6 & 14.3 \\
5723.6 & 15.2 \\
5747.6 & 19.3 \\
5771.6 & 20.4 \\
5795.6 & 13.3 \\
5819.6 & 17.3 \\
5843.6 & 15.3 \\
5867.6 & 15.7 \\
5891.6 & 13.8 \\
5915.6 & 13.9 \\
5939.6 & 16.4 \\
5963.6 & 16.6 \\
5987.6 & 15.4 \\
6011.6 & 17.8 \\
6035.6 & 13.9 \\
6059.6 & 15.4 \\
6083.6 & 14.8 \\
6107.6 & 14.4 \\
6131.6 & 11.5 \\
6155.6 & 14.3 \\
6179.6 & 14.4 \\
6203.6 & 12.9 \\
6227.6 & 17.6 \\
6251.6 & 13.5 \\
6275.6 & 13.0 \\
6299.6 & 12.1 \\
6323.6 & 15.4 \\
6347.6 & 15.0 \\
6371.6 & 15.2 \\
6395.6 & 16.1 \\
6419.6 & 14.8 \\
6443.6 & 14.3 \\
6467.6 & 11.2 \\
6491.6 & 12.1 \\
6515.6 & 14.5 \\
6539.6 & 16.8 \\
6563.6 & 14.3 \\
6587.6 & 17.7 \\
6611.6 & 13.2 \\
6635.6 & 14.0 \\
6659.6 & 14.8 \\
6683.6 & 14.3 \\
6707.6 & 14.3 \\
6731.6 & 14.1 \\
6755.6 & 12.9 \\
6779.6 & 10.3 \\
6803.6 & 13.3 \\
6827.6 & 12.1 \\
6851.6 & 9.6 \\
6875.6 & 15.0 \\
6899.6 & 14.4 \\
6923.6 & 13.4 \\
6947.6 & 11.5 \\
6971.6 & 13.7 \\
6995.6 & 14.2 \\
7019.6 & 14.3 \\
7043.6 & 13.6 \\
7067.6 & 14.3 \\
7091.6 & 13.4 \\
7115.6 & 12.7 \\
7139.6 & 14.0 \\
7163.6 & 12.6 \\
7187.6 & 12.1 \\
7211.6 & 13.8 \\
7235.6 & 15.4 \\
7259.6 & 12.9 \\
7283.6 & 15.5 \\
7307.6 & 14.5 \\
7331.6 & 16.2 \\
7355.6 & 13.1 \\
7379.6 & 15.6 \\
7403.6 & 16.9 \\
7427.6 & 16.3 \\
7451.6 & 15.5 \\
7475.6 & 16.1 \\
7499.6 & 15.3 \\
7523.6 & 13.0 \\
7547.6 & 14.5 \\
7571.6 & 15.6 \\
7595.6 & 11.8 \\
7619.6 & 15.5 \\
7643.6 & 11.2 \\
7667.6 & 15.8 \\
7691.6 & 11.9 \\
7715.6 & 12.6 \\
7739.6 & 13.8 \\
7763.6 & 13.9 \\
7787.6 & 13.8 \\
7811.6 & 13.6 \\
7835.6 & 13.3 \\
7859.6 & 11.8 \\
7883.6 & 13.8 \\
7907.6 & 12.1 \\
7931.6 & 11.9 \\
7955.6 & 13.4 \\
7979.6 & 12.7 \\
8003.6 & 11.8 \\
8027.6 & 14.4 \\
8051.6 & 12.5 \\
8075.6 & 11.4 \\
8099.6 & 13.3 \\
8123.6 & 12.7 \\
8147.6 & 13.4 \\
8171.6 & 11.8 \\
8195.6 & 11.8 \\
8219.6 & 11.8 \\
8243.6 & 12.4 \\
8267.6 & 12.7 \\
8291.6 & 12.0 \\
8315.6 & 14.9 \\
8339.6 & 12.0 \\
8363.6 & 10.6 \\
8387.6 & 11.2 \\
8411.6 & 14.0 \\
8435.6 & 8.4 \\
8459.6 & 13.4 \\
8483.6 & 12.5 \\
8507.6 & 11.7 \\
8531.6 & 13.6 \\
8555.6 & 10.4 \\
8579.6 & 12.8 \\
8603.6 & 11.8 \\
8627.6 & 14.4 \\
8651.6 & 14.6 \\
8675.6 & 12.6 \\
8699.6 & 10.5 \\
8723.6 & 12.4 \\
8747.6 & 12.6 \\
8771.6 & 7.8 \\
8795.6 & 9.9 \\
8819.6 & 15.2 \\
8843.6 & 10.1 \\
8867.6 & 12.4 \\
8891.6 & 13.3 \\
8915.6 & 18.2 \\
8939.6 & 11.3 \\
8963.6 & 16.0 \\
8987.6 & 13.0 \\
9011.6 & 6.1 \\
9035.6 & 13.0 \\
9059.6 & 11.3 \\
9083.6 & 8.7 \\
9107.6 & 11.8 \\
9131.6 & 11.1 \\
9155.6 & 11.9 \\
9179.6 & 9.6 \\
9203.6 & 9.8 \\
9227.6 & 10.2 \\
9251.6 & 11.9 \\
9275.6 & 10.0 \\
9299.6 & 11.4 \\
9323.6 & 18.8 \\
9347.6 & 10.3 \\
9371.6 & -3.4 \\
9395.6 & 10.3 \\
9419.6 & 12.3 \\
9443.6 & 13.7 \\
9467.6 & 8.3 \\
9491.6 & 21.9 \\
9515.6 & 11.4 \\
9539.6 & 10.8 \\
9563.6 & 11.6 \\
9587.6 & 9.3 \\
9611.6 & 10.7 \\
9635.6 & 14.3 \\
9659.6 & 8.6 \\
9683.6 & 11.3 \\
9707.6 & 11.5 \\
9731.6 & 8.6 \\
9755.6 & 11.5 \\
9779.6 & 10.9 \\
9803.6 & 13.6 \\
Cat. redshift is 0.00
